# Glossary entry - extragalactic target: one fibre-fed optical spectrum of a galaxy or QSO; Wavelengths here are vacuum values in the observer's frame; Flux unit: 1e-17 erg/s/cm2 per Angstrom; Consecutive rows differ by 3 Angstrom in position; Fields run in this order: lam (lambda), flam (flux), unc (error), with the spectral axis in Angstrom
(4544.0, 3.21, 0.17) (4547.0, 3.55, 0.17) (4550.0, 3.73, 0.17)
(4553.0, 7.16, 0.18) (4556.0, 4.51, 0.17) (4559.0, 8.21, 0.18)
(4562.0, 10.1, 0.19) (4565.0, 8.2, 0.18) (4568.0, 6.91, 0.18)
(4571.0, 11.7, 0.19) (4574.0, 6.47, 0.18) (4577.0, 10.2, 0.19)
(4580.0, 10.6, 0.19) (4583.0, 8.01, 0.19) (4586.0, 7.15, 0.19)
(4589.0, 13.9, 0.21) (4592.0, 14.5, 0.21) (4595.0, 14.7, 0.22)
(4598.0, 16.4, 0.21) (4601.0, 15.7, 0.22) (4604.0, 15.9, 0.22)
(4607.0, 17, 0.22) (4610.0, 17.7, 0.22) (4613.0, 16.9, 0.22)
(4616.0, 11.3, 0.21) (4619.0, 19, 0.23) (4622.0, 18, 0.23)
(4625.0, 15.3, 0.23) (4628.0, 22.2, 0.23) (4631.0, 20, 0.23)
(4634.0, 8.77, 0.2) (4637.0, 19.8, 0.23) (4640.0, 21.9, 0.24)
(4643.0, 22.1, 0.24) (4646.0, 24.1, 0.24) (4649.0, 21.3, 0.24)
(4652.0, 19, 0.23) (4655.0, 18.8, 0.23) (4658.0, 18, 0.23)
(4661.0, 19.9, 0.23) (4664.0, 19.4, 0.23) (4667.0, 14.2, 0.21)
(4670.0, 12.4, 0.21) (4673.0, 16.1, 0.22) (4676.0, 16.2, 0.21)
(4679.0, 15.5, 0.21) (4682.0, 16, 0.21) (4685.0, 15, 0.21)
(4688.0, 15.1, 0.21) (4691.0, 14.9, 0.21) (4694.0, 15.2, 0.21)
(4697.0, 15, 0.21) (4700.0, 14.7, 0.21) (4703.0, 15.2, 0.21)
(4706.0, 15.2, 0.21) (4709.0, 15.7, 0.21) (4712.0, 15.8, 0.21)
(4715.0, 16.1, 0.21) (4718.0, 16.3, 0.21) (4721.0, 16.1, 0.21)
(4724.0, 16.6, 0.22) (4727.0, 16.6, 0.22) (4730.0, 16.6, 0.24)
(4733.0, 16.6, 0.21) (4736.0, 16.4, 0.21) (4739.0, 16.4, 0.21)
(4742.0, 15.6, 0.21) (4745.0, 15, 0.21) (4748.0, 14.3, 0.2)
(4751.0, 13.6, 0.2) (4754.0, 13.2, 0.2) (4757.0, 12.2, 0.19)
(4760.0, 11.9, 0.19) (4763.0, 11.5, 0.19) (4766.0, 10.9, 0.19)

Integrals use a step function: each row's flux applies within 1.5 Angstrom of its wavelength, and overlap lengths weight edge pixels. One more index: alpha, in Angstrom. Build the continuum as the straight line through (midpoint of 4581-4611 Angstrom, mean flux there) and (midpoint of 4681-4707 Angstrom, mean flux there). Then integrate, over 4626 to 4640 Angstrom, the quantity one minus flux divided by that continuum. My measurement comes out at -3.5 Angstrom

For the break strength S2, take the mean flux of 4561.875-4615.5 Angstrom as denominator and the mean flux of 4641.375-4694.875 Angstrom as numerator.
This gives 1.4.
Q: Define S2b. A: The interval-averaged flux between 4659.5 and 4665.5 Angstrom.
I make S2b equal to 19.6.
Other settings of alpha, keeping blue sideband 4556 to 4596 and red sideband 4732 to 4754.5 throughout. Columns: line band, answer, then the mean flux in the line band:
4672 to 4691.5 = -3.5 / 15.6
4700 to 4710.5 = -1.0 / 15.3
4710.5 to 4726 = -1.9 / 16.2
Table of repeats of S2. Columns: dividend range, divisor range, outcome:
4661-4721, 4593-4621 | 0.97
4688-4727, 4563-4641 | 1.11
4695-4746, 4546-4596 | 1.81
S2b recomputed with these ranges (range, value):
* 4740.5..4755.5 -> 14.3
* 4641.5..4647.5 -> 23.1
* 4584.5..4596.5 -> 12.6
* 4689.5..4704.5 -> 15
